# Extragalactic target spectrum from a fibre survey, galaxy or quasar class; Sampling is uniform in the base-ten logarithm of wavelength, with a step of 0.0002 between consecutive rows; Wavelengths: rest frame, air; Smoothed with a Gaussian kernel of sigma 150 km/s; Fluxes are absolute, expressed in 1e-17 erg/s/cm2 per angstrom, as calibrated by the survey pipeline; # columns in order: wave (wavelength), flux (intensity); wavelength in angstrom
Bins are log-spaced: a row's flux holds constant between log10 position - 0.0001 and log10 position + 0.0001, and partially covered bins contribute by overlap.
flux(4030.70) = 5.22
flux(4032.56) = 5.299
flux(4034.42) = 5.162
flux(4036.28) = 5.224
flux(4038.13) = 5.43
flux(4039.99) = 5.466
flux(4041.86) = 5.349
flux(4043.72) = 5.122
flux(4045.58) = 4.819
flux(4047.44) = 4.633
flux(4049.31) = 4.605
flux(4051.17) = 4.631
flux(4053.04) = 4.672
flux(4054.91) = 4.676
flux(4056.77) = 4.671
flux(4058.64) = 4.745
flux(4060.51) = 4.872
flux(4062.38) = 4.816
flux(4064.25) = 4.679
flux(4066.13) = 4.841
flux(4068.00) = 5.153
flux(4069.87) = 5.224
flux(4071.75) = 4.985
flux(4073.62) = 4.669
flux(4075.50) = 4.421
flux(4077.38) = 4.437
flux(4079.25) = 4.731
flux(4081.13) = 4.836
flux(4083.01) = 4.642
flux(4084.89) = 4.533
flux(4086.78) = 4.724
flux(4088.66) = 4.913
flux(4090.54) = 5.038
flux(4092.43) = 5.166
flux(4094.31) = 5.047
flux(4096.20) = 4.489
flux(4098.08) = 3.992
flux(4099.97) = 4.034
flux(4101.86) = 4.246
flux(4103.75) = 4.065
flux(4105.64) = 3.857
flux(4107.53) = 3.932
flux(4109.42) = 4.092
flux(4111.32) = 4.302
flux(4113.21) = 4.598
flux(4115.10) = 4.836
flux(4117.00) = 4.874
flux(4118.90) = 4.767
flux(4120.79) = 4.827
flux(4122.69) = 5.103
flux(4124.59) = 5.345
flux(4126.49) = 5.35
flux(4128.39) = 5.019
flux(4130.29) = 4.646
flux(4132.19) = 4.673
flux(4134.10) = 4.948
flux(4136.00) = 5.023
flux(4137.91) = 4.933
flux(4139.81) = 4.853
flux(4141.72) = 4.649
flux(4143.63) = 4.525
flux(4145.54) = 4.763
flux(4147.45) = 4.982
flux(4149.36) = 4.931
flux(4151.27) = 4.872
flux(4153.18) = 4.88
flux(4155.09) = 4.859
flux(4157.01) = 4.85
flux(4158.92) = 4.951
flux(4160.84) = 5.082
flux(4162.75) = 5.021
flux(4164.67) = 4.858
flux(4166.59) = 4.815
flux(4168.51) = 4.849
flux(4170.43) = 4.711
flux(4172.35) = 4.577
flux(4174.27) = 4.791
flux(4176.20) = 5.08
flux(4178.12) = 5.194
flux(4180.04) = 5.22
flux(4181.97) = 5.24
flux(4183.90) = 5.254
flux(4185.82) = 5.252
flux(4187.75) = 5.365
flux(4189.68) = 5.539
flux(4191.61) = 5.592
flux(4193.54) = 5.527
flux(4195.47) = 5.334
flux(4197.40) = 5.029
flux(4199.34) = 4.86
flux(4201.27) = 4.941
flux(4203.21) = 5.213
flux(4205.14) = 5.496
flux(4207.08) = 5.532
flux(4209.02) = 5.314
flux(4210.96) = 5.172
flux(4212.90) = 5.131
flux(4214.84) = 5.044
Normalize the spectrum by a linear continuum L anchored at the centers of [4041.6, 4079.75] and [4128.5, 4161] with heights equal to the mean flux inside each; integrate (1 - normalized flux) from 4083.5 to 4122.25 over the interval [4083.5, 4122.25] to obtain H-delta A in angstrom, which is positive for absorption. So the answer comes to 2.35 angstrom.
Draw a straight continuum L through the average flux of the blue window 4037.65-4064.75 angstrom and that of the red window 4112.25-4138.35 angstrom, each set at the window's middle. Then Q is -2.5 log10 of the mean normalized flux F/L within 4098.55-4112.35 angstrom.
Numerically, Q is 0.203 mag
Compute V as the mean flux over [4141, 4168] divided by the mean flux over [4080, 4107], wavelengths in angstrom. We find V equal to 1.07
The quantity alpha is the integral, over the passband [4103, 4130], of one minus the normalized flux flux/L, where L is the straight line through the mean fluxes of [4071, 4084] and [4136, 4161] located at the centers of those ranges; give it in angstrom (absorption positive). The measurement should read 0.7 angstrom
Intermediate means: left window 4.67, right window 4.85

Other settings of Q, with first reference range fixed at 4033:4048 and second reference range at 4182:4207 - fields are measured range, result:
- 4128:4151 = 0.09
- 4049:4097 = 0.09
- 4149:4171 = 0.08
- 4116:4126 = 0.05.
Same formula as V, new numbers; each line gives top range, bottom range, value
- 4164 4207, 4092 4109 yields 1.20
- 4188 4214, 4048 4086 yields 1.11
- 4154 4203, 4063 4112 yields 1.11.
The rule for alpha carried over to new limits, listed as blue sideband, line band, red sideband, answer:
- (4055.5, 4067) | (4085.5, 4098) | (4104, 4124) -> -0.5 angstrom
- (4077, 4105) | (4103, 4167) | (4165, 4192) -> 1.0 angstrom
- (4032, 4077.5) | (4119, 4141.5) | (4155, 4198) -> 0.3 angstrom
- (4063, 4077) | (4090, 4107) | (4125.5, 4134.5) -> 1.6 angstrom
